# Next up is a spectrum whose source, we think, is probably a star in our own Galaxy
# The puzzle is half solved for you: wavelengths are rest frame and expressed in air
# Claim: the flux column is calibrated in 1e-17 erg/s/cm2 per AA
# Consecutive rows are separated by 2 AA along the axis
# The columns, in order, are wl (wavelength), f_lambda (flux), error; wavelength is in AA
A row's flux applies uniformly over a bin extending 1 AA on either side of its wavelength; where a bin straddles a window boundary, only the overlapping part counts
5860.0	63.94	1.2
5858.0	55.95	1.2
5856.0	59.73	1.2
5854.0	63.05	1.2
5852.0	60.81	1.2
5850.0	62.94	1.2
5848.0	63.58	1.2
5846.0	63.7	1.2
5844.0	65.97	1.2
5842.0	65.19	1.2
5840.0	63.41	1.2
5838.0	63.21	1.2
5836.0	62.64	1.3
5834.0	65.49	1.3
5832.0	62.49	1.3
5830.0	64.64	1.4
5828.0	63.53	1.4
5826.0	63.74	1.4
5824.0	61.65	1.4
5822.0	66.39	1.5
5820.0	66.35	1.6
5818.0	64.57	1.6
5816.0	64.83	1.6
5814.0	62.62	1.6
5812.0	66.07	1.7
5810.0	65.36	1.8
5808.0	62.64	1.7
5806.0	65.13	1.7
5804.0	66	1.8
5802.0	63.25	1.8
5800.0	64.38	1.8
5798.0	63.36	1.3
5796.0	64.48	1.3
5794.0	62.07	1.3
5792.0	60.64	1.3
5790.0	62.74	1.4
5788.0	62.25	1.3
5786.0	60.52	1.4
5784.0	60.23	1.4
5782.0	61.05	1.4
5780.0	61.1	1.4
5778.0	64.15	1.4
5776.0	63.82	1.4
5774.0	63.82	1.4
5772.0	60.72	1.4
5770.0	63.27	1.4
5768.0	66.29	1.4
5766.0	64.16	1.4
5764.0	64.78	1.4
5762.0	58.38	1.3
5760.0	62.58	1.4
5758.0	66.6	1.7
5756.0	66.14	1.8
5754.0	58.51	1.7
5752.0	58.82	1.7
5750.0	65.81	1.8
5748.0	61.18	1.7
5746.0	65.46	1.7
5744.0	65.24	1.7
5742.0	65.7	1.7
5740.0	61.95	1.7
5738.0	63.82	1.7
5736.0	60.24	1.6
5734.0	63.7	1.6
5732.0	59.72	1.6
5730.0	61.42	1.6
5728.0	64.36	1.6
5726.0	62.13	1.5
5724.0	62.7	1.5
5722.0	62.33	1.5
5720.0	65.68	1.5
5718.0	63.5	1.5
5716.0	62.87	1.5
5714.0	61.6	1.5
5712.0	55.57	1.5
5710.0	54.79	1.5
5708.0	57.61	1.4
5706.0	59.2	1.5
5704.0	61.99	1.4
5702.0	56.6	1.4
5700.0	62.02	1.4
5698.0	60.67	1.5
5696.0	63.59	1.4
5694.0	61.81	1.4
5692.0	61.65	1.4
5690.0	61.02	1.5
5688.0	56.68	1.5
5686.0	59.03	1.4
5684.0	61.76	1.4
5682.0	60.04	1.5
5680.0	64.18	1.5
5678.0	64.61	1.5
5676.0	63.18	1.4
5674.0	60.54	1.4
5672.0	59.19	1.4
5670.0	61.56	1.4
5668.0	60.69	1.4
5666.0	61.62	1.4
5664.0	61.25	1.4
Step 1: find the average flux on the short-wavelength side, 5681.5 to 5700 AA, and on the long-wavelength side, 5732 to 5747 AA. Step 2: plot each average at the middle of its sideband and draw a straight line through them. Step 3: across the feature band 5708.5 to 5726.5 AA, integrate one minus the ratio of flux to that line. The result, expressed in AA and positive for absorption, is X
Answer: 0.33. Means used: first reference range 60.8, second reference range 63.5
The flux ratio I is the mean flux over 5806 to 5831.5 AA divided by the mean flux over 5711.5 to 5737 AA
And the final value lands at 1.04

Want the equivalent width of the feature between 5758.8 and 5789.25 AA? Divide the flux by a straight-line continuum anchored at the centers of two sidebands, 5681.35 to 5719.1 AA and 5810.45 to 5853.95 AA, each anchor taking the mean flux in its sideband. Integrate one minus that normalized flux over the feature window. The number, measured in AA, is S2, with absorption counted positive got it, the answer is -0.1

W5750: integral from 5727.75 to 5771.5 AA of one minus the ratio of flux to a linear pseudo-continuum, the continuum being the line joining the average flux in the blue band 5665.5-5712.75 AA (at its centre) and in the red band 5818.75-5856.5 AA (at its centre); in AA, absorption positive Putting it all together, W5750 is -0.9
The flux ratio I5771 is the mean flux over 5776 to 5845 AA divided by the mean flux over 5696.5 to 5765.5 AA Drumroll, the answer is 1.03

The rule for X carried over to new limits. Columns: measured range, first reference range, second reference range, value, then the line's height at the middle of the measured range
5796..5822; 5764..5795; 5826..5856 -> -0.67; 63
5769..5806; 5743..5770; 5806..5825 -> 0.73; 64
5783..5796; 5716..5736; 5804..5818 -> 0.50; 64.1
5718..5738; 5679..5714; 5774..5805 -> -0.56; 60.9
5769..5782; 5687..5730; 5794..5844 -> 0.05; 62.9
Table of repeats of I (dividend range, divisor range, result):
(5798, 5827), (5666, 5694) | 1.05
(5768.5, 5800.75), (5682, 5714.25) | 1.05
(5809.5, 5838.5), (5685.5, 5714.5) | 1.08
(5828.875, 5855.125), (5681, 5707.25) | 1.05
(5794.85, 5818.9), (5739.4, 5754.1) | 1.02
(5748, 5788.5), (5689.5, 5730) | 1.02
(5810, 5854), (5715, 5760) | 1.01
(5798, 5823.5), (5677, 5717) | 1.07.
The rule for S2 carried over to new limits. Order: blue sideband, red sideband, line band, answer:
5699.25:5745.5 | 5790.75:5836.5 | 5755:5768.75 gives -0.3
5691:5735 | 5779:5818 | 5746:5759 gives -0.2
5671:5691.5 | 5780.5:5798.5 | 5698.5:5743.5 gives 0.0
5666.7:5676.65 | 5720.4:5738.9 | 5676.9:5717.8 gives 0.8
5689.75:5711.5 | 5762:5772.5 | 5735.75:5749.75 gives -0.3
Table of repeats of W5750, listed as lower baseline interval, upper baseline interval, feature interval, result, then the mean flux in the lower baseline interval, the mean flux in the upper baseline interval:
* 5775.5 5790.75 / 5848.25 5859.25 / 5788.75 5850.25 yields -2.65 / 61.9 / 60.8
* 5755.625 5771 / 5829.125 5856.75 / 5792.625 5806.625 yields -0.06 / 63.9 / 63.4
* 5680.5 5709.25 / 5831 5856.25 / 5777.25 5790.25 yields 0.11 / 60.3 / 63.4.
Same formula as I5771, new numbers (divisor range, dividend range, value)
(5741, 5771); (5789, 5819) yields 1.01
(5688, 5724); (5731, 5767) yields 1.04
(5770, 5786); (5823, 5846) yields 1.03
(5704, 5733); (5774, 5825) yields 1.04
